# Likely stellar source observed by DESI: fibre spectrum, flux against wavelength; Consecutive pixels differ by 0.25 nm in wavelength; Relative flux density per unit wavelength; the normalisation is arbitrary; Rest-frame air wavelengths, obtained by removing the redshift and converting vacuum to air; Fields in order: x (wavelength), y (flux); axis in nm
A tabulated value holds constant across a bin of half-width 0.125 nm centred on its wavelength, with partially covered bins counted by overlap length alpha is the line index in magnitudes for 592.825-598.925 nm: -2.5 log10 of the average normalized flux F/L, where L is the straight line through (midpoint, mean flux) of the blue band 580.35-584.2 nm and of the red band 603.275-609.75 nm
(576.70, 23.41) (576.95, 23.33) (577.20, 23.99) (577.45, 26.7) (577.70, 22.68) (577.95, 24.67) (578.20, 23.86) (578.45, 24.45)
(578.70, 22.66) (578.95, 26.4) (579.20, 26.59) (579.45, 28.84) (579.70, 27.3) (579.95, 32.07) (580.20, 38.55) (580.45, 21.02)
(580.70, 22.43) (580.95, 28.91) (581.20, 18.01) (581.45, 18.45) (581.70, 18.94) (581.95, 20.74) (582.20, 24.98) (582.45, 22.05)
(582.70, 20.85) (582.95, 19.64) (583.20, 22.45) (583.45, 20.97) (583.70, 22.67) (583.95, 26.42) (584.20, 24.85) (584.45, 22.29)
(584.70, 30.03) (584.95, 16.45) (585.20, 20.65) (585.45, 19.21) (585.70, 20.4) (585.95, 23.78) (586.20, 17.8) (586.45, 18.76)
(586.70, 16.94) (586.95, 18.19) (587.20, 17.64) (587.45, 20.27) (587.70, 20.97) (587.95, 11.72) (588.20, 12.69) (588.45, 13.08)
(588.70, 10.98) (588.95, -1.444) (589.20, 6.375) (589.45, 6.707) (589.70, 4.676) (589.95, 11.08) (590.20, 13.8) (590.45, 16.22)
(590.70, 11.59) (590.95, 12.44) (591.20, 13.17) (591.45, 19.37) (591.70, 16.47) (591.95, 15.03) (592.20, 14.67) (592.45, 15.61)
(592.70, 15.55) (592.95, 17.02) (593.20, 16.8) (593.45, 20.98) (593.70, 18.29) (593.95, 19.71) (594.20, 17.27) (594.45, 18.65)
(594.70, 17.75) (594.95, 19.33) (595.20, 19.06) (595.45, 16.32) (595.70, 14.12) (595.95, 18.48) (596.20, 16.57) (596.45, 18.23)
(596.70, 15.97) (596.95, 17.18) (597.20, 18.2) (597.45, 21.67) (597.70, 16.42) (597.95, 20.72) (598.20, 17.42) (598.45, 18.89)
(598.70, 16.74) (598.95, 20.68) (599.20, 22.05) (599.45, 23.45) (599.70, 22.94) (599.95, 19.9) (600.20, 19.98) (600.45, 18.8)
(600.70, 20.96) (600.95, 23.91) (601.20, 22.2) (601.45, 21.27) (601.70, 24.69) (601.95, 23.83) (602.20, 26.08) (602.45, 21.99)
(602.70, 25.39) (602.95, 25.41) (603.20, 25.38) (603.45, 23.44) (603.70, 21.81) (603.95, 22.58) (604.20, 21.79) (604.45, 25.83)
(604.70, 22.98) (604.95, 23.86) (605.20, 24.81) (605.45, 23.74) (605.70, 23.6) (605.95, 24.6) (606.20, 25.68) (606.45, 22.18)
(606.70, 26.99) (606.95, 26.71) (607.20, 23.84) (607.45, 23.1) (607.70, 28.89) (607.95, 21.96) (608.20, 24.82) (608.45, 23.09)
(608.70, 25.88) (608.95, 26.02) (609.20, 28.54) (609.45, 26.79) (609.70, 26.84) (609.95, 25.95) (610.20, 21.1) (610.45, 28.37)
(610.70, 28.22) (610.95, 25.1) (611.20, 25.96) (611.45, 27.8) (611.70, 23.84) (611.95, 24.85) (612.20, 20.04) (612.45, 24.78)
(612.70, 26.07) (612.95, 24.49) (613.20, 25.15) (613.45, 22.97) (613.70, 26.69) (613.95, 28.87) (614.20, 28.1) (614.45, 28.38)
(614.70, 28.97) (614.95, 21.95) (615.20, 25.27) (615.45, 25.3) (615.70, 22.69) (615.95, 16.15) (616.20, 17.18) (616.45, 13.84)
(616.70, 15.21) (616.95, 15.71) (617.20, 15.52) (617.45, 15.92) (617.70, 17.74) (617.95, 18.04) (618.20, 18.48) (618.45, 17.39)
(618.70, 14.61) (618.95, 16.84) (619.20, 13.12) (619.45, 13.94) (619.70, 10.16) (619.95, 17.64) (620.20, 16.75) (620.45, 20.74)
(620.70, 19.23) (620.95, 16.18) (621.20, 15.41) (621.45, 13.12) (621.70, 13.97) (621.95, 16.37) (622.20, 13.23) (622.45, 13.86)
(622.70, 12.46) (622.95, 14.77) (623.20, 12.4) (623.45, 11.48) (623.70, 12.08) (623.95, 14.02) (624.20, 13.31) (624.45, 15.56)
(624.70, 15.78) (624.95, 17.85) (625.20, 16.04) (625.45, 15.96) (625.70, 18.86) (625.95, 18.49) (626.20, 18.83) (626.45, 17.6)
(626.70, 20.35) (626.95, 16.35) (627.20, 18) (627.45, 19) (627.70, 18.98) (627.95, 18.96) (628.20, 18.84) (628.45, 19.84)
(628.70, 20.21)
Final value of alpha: 0.29 mag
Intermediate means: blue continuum 22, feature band 18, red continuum 24.6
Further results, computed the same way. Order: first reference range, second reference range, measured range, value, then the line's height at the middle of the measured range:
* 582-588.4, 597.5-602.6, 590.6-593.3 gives 0.334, 20.8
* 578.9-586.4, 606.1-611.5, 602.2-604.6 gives 0.057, 25.1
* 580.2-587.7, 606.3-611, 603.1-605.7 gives 0.054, 24.8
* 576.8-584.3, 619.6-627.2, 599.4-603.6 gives -0.147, 20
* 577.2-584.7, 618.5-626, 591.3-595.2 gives 0.223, 21.5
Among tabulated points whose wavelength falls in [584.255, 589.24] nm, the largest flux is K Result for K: 30.03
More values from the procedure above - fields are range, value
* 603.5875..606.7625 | 26.99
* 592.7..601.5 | 23.91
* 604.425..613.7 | 28.89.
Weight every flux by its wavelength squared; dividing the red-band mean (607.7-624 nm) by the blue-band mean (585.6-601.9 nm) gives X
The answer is 1.28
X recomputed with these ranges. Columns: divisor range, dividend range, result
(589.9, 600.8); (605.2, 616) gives 1.50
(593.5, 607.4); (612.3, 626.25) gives 0.90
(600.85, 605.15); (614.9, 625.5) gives 0.72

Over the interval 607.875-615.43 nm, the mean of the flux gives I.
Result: 25.6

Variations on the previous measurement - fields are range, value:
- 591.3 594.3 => 17.2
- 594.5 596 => 17.5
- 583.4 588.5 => 19.9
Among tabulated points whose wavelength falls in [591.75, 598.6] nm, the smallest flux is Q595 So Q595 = 14.12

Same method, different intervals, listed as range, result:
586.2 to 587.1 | 16.94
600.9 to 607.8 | 21.27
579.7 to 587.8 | 16.45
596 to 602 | 15.97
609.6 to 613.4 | 20.04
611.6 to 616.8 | 13.84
